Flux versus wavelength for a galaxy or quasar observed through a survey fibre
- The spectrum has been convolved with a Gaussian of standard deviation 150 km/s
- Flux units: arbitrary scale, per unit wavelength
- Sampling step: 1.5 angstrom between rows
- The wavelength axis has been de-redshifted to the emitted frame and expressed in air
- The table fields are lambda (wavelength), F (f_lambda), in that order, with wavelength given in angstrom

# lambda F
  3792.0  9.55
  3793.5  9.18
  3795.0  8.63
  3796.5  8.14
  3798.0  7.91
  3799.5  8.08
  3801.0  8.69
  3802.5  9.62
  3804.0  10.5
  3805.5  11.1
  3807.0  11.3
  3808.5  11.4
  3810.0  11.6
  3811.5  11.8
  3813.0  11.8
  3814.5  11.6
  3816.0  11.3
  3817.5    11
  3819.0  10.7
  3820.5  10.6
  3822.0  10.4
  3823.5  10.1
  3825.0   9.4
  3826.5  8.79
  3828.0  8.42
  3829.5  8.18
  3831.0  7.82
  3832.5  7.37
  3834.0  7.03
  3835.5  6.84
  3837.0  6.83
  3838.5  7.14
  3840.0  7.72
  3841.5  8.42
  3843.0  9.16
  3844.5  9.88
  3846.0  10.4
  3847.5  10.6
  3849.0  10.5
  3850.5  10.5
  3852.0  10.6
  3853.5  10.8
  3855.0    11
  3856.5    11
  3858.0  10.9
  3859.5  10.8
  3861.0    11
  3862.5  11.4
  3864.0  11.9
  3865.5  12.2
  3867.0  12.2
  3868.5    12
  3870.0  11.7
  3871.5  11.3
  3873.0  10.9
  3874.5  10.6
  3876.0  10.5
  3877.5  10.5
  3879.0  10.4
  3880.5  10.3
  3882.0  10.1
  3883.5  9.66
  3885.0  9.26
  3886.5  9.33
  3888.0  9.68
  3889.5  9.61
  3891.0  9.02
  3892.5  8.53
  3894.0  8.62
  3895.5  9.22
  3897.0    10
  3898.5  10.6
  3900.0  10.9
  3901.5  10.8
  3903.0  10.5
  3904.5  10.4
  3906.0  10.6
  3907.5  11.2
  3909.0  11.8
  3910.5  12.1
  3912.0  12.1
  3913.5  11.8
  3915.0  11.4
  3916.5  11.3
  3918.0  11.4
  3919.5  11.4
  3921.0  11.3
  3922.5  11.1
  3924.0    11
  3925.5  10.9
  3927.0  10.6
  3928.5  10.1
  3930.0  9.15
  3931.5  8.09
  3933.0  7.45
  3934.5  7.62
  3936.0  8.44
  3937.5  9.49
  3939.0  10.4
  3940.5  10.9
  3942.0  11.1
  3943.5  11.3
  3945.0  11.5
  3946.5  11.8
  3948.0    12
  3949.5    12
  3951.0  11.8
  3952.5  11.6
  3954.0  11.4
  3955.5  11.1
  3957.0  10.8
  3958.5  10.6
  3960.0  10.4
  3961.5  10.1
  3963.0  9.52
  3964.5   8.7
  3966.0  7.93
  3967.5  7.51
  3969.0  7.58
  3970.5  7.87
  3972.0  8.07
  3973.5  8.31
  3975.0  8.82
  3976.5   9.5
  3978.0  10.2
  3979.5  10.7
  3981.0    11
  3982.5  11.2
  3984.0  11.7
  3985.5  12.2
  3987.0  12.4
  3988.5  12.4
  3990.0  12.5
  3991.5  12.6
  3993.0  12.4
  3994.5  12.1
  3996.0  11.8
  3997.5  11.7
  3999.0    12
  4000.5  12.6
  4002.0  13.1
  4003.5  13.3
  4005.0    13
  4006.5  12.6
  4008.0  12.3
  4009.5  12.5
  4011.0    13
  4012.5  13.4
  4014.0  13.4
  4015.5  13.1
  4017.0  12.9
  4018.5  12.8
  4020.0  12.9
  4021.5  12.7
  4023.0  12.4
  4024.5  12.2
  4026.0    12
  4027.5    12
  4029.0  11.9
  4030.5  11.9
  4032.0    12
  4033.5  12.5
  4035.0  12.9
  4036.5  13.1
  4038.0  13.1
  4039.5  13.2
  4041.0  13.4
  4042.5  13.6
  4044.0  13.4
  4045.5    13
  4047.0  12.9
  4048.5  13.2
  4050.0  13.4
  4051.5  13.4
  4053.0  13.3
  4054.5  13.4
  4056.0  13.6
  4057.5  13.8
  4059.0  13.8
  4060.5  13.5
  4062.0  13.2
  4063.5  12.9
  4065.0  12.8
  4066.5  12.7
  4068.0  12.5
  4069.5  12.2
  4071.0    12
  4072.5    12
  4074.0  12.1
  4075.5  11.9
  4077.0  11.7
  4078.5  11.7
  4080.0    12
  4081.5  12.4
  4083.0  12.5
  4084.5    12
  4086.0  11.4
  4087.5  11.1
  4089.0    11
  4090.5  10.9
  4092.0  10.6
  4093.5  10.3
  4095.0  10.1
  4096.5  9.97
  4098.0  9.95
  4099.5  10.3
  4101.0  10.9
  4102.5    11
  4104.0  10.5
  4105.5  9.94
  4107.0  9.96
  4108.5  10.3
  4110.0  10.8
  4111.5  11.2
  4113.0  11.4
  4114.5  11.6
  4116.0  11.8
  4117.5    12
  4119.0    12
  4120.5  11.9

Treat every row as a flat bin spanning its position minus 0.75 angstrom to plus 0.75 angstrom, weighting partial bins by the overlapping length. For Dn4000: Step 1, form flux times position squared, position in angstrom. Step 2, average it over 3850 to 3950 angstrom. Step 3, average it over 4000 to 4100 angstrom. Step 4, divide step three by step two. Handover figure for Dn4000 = 1.26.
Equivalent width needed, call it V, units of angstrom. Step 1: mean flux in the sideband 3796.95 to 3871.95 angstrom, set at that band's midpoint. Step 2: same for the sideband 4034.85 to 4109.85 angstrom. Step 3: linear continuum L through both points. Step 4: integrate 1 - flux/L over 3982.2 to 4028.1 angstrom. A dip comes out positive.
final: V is -3.98 angstrom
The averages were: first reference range 10.1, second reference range 12.1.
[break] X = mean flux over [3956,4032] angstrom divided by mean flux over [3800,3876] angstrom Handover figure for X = 1.1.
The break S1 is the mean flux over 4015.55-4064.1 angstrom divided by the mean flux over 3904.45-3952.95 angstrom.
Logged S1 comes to 1.2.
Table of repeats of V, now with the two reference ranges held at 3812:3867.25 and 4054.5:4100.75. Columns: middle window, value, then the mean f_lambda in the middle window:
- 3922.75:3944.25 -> 1.8 angstrom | 9.78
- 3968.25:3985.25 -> 2.2 angstrom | 9.62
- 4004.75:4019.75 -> -2.0 angstrom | 12.9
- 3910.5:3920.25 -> -1.0 angstrom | 11.6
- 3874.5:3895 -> 1.2 angstrom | 9.68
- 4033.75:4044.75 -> -1.5 angstrom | 13.2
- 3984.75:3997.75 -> -1.3 angstrom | 12.3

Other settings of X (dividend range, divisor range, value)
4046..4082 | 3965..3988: 1.32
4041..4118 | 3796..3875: 1.19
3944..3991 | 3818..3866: 1.08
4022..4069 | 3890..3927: 1.20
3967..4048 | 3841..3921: 1.12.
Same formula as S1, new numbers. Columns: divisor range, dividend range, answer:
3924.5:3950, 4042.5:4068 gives 1.31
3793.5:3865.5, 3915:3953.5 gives 1.08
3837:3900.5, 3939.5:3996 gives 1.04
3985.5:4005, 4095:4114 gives 0.85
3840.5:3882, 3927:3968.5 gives 0.94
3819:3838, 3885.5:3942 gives 1.20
